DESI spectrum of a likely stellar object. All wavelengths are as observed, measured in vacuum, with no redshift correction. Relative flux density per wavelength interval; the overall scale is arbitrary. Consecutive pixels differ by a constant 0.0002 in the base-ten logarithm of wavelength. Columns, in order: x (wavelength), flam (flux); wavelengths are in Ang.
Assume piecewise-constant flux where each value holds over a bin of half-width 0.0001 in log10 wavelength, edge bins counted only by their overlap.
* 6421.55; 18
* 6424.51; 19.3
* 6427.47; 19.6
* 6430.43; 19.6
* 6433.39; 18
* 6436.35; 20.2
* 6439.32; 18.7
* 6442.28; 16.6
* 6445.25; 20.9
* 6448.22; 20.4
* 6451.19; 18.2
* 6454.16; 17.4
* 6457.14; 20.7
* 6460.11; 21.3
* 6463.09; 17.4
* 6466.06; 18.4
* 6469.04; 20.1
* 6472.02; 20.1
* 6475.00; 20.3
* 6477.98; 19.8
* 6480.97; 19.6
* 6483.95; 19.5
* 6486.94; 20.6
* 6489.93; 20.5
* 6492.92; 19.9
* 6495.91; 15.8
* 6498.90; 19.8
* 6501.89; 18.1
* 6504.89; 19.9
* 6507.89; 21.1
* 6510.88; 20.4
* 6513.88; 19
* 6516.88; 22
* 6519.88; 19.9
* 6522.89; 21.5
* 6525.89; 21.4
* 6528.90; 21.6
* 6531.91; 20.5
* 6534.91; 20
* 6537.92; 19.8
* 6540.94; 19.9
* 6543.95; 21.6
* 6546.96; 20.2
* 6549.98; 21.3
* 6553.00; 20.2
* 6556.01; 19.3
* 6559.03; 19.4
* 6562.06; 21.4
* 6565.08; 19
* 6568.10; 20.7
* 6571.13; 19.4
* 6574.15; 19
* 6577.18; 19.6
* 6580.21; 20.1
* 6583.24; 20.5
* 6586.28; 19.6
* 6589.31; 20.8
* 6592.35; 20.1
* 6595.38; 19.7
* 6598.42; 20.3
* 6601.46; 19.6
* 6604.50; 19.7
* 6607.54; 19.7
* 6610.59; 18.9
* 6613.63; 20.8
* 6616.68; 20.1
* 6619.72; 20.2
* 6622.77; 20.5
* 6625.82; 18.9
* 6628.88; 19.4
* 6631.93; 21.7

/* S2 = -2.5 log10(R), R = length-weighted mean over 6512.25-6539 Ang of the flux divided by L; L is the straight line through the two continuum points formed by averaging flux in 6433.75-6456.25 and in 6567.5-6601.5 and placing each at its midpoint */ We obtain -0.06 mag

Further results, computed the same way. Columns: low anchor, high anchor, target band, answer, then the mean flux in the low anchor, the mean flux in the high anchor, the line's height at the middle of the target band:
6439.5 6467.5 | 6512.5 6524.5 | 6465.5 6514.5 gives 0.02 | 19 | 20.6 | 19.9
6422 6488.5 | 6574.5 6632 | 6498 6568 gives -0.04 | 19.4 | 19.9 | 19.7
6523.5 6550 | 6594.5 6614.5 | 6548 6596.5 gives 0.01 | 20.7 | 19.8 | 20.2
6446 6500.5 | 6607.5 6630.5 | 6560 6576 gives -0.01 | 19.5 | 19.8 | 19.7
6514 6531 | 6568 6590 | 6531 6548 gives 0.02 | 21.1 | 19.9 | 20.7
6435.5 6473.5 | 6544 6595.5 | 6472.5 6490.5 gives -0.03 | 19.2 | 20.1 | 19.4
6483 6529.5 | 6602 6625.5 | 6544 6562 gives -0.02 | 20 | 19.9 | 20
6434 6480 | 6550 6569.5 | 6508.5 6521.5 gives -0.03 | 19.3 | 20.1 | 19.8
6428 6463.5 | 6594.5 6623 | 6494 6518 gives 0.00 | 19.2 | 19.9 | 19.5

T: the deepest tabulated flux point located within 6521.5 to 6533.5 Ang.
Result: 20.5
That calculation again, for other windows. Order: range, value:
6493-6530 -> 15.8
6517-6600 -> 19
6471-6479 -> 19.8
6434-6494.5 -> 16.6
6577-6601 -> 19.6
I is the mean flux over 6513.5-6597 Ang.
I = 20.3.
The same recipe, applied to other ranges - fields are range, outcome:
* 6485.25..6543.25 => 20.1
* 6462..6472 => 18.9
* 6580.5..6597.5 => 20.1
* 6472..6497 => 19.6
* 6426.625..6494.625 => 19.5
